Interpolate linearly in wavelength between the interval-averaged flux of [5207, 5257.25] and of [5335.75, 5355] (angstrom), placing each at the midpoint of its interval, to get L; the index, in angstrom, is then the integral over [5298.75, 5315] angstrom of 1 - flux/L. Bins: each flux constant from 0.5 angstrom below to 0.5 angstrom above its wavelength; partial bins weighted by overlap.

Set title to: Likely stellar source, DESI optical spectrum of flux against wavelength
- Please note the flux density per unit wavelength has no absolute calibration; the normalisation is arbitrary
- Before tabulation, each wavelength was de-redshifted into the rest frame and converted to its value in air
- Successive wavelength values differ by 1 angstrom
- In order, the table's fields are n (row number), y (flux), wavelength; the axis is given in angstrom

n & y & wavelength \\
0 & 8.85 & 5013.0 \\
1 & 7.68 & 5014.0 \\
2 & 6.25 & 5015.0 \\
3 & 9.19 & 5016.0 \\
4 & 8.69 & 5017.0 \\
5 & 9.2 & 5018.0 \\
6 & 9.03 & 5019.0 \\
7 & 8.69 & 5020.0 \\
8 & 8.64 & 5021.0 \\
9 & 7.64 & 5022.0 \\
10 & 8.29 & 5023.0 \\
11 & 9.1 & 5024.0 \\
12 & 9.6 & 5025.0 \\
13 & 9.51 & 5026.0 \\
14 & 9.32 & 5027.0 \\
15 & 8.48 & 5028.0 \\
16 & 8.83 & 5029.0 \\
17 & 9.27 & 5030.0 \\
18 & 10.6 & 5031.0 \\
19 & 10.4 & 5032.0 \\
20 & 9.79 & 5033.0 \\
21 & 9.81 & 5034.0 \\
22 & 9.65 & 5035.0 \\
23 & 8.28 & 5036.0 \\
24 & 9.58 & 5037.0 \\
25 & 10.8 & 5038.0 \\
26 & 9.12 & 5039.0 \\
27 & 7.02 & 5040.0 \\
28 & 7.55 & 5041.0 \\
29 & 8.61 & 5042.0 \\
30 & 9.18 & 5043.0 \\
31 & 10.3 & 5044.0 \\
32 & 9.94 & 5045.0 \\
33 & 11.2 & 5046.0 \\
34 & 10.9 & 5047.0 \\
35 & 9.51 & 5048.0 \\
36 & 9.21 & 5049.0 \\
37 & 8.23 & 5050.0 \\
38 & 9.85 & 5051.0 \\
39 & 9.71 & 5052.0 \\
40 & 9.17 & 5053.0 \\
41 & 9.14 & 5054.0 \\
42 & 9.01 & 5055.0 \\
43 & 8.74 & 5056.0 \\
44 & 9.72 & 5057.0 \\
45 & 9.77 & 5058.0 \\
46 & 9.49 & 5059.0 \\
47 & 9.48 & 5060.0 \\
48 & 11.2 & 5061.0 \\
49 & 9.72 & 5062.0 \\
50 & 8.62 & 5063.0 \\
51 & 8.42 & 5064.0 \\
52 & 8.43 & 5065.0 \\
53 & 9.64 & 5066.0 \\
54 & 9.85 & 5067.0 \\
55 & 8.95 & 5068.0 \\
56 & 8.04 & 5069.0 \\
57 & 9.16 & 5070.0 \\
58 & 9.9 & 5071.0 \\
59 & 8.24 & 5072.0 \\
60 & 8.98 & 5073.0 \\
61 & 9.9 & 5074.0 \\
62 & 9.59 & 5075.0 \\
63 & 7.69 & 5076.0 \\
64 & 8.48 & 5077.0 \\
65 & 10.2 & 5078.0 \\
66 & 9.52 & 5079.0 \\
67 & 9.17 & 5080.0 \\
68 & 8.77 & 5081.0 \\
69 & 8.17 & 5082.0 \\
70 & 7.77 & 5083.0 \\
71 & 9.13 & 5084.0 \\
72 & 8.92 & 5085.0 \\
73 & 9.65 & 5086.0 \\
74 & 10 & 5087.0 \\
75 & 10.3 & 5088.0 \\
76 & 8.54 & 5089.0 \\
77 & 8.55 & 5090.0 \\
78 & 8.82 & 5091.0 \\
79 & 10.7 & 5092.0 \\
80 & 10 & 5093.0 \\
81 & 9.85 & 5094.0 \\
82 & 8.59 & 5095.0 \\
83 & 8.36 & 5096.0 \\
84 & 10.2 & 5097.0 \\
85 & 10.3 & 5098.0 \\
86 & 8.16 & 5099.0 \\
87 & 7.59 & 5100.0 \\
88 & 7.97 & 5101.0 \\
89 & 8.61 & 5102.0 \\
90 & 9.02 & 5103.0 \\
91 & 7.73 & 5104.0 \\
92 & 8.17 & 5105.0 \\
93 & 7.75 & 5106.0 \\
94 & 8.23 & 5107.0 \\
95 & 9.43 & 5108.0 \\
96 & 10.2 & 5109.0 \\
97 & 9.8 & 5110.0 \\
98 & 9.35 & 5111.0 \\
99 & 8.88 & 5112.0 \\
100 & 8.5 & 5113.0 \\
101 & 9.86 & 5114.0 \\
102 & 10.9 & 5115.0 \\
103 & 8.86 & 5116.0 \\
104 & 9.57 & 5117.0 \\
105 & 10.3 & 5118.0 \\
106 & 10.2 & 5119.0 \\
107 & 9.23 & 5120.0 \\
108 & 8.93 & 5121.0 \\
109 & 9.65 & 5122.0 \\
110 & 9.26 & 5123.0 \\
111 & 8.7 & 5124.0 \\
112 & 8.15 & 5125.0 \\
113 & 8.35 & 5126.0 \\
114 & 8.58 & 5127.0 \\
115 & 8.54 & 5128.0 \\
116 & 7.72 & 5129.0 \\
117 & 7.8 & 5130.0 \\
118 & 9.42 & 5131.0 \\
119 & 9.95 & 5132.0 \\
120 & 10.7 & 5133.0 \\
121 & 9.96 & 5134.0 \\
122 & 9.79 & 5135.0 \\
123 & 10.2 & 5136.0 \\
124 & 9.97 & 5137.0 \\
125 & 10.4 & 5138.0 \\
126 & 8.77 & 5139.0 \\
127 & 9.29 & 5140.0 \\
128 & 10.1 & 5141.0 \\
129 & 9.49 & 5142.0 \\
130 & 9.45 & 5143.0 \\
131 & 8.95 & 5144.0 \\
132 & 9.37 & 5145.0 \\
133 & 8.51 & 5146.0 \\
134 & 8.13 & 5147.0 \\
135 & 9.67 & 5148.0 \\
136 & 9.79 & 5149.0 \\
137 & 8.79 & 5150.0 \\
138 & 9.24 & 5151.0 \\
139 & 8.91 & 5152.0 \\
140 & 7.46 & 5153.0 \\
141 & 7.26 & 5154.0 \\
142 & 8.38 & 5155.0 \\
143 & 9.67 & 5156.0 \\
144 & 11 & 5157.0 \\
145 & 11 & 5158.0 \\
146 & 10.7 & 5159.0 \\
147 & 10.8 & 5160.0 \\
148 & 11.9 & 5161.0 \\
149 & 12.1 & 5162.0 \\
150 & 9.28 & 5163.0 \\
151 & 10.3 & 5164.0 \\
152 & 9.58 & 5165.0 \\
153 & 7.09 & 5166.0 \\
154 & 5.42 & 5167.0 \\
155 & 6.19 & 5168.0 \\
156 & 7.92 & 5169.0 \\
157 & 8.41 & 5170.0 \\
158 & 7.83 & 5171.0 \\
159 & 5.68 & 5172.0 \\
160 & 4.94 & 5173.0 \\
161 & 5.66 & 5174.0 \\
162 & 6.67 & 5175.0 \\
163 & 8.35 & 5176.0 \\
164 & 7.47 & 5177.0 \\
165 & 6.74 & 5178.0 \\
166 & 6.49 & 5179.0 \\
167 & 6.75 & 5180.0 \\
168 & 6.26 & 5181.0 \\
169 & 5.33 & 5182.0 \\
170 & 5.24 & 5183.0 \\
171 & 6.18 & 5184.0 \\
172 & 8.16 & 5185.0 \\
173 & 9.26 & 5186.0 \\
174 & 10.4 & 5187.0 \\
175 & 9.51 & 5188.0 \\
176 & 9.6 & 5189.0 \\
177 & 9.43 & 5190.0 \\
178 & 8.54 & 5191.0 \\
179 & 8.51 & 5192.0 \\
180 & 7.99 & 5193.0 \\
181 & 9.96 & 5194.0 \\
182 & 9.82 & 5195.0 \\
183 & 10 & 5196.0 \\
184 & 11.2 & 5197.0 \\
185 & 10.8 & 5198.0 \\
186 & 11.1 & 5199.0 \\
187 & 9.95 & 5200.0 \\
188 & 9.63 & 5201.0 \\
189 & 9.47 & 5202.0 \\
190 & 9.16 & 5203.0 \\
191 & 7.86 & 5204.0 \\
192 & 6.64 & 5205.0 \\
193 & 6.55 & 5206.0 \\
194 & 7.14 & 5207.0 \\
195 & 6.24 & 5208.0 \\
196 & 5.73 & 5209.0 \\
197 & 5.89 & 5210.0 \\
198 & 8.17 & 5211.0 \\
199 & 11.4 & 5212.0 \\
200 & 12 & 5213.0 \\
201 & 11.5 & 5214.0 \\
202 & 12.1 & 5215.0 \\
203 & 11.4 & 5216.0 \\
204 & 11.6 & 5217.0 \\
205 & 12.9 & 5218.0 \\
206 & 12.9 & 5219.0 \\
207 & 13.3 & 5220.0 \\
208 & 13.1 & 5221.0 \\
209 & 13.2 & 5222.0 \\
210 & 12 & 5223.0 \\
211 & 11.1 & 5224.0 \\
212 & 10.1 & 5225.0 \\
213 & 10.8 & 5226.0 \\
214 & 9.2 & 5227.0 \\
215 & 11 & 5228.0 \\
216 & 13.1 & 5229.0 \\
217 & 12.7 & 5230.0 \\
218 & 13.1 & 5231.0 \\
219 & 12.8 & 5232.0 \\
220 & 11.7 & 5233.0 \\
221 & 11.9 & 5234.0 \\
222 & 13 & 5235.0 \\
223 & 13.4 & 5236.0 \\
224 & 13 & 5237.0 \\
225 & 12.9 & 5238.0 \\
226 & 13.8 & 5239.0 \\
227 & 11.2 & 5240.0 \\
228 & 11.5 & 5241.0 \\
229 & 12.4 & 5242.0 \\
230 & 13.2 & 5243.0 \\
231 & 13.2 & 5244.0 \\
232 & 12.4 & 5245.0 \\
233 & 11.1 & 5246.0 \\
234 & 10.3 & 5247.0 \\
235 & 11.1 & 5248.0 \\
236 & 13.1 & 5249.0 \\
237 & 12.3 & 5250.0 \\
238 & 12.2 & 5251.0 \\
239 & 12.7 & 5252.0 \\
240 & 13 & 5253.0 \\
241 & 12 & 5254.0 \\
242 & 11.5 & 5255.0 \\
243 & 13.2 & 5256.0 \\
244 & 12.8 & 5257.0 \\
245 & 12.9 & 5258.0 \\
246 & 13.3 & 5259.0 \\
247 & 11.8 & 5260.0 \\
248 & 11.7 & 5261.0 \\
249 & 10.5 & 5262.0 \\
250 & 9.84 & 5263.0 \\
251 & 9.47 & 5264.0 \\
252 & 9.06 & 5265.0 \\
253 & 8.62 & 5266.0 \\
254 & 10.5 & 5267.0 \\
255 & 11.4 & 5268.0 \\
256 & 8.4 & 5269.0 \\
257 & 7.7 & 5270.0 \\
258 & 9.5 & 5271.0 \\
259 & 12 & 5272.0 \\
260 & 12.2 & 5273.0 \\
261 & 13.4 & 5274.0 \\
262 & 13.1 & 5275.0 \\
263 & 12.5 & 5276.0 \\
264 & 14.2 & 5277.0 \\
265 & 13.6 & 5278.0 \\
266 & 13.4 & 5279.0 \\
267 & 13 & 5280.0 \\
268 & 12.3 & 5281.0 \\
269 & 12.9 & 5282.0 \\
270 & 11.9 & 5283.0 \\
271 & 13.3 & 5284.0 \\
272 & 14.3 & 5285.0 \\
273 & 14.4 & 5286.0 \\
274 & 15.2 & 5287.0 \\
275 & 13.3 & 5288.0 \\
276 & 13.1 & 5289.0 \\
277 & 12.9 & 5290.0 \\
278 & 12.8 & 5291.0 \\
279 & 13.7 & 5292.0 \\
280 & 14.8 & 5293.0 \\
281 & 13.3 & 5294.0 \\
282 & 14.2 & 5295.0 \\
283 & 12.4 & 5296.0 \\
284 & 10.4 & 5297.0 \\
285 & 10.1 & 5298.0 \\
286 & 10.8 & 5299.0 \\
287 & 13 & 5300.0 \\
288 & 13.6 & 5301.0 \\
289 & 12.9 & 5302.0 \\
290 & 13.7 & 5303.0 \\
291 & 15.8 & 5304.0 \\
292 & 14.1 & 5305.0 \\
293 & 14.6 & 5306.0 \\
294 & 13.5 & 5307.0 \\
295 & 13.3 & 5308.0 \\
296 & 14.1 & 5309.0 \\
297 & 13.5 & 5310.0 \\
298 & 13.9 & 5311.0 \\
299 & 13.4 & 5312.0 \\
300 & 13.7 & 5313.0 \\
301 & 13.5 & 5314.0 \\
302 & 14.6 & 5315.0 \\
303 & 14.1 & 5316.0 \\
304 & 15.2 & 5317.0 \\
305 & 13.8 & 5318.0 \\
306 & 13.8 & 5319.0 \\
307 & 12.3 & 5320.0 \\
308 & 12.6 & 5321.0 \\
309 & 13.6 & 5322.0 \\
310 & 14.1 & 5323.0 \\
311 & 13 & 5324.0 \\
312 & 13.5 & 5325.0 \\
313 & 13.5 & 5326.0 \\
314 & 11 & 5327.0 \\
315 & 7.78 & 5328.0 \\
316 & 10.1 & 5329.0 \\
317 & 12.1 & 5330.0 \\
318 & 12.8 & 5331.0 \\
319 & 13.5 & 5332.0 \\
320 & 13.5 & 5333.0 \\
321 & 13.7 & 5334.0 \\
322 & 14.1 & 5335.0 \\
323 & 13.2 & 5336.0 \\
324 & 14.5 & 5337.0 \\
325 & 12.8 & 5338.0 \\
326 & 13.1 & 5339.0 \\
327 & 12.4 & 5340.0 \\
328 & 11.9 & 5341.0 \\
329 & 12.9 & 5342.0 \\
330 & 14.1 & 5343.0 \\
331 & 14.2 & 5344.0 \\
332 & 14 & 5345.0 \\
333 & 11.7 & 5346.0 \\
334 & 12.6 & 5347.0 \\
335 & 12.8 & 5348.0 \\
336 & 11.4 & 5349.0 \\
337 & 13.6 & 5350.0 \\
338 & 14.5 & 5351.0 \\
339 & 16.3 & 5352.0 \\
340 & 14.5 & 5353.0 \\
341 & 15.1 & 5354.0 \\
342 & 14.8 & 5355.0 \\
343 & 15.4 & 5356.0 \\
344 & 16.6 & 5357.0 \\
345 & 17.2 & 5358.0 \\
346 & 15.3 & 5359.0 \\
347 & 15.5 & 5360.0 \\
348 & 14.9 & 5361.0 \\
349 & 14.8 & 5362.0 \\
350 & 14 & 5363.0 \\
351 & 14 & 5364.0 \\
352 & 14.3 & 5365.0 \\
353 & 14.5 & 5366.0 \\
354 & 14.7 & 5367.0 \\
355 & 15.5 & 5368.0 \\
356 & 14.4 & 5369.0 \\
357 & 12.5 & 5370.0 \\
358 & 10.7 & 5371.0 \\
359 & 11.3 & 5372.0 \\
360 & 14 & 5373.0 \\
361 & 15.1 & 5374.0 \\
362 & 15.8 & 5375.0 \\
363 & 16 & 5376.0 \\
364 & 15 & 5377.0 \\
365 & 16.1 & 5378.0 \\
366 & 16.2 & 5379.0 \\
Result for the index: -1.0 angstrom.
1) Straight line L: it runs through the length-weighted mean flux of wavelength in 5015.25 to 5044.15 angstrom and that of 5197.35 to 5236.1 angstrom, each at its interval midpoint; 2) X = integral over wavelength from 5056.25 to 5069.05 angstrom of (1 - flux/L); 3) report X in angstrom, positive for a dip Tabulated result 0.0 angstrom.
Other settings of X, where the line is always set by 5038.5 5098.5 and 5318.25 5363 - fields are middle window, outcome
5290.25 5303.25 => 0.1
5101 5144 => 3.8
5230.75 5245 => -0.9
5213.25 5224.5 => -0.6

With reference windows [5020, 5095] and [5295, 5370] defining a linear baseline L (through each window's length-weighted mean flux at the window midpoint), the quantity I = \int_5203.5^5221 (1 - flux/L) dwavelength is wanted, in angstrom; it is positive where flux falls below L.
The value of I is 3.0 angstrom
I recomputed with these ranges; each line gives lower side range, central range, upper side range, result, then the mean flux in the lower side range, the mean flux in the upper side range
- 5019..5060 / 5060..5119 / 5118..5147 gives 0.9 angstrom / 9.29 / 9.26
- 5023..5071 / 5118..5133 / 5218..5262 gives 2.2 angstrom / 9.35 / 12.2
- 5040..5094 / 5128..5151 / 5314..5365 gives 2.4 angstrom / 9.26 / 13.6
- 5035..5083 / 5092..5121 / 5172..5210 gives -1.2 angstrom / 9.23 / 8.01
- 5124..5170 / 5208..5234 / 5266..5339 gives -0.6 angstrom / 9.19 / 12.9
